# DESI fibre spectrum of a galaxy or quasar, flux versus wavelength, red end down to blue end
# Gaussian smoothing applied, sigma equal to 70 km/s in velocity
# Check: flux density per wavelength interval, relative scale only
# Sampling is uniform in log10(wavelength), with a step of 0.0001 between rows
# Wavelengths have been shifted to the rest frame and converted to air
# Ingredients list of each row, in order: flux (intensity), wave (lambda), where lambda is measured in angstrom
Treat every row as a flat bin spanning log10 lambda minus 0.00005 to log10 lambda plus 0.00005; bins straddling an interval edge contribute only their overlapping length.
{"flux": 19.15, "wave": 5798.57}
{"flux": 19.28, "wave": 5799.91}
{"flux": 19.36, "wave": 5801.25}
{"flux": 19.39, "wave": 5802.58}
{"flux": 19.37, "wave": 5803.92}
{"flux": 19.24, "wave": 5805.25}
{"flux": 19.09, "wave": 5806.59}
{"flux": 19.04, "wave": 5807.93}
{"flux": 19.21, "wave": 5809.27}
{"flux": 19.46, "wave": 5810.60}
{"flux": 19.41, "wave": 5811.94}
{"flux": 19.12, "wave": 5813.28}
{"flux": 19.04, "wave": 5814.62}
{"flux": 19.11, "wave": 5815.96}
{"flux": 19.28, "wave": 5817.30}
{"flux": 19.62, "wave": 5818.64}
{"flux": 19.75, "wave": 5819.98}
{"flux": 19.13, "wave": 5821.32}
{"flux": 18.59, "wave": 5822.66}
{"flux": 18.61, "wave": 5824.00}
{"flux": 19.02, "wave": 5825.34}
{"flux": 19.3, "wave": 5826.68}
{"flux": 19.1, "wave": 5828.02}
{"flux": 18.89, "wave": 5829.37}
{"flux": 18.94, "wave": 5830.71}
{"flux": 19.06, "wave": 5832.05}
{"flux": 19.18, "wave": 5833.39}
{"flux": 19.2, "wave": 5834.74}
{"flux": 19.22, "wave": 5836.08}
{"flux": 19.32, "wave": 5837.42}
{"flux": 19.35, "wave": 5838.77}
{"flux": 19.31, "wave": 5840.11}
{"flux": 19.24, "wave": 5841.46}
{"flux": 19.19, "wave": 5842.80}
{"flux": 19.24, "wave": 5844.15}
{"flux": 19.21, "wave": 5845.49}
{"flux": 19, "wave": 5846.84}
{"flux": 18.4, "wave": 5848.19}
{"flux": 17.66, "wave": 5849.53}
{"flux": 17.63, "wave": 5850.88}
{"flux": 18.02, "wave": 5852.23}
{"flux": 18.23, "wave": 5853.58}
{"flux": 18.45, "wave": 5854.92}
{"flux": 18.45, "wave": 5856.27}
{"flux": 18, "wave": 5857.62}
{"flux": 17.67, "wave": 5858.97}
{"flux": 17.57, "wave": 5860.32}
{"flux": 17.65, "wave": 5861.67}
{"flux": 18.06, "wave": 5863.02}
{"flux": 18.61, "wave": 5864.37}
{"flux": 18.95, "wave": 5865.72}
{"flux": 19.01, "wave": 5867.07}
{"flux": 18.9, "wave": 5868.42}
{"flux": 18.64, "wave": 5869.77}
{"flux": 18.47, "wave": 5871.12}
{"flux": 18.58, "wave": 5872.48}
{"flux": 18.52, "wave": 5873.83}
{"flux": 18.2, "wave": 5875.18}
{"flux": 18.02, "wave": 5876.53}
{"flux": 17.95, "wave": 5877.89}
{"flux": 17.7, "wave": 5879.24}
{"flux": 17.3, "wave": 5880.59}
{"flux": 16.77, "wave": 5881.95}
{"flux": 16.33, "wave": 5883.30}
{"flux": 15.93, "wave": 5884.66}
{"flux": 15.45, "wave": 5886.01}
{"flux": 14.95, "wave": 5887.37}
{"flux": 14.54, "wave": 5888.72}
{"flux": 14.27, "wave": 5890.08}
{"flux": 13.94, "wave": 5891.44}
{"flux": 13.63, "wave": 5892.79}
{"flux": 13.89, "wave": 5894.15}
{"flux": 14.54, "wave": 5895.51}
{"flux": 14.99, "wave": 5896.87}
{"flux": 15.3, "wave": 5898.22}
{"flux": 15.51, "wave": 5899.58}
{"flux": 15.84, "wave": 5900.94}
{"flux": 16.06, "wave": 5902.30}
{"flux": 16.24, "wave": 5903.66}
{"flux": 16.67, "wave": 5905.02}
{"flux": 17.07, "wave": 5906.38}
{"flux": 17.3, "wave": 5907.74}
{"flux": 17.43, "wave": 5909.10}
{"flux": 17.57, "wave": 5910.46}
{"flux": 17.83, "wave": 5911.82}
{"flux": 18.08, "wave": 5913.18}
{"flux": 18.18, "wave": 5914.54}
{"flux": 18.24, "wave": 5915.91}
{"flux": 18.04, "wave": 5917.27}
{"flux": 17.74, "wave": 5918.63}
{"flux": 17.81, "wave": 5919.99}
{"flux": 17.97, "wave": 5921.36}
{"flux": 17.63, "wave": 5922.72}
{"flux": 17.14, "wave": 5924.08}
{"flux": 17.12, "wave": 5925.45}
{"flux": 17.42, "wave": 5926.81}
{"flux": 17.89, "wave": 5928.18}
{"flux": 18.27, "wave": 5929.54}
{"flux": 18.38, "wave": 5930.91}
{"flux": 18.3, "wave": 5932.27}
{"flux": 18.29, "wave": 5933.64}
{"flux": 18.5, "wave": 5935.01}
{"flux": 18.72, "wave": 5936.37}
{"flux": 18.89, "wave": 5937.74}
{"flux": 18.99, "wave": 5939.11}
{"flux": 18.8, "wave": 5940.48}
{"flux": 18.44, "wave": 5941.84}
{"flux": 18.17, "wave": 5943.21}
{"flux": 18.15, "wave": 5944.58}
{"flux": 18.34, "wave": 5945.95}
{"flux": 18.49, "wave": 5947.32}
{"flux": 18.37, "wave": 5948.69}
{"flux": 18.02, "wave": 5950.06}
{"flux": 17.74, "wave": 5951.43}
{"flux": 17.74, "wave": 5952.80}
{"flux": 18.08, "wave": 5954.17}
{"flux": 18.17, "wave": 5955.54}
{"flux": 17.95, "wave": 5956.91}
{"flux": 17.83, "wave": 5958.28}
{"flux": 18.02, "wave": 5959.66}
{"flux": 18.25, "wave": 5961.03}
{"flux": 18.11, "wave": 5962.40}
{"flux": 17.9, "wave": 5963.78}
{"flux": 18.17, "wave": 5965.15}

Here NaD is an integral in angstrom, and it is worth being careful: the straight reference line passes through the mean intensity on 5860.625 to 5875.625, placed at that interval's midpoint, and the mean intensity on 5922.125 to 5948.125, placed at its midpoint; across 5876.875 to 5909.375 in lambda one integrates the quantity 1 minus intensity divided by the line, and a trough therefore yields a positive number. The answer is 4.5 angstrom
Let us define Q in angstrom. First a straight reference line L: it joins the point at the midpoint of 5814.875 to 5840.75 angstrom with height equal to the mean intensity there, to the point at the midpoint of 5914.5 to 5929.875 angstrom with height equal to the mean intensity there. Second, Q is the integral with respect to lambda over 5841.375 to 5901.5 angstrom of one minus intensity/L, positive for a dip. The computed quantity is 4.2 angstrom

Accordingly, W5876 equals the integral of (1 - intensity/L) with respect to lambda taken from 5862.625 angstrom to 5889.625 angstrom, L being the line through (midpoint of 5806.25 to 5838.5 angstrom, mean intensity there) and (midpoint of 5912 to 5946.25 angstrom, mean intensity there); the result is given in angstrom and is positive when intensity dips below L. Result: 1.6 angstrom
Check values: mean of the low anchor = 19.2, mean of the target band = 17.5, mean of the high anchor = 18.1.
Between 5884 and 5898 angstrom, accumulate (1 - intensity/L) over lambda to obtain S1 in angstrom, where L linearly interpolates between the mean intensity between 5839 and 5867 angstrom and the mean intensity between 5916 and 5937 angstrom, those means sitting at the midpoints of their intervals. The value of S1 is 2.7 angstrom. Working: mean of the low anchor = 18.5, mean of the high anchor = 18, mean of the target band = 14.6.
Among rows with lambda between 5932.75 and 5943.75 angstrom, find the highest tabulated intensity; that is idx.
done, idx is 18.99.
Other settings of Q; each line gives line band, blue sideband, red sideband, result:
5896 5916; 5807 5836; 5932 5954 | 2.0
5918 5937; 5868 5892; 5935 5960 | -0.1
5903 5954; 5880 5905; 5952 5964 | -3.5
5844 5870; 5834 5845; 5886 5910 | -0.3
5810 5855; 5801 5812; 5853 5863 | -0.8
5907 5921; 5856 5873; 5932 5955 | 0.4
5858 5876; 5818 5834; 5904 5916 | 0.0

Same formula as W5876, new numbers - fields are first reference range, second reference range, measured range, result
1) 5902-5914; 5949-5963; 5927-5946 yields -0.80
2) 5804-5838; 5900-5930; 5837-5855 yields -0.03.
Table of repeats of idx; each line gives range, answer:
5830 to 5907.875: 19.35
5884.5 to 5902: 15.93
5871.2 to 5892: 18.58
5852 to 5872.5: 19.01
